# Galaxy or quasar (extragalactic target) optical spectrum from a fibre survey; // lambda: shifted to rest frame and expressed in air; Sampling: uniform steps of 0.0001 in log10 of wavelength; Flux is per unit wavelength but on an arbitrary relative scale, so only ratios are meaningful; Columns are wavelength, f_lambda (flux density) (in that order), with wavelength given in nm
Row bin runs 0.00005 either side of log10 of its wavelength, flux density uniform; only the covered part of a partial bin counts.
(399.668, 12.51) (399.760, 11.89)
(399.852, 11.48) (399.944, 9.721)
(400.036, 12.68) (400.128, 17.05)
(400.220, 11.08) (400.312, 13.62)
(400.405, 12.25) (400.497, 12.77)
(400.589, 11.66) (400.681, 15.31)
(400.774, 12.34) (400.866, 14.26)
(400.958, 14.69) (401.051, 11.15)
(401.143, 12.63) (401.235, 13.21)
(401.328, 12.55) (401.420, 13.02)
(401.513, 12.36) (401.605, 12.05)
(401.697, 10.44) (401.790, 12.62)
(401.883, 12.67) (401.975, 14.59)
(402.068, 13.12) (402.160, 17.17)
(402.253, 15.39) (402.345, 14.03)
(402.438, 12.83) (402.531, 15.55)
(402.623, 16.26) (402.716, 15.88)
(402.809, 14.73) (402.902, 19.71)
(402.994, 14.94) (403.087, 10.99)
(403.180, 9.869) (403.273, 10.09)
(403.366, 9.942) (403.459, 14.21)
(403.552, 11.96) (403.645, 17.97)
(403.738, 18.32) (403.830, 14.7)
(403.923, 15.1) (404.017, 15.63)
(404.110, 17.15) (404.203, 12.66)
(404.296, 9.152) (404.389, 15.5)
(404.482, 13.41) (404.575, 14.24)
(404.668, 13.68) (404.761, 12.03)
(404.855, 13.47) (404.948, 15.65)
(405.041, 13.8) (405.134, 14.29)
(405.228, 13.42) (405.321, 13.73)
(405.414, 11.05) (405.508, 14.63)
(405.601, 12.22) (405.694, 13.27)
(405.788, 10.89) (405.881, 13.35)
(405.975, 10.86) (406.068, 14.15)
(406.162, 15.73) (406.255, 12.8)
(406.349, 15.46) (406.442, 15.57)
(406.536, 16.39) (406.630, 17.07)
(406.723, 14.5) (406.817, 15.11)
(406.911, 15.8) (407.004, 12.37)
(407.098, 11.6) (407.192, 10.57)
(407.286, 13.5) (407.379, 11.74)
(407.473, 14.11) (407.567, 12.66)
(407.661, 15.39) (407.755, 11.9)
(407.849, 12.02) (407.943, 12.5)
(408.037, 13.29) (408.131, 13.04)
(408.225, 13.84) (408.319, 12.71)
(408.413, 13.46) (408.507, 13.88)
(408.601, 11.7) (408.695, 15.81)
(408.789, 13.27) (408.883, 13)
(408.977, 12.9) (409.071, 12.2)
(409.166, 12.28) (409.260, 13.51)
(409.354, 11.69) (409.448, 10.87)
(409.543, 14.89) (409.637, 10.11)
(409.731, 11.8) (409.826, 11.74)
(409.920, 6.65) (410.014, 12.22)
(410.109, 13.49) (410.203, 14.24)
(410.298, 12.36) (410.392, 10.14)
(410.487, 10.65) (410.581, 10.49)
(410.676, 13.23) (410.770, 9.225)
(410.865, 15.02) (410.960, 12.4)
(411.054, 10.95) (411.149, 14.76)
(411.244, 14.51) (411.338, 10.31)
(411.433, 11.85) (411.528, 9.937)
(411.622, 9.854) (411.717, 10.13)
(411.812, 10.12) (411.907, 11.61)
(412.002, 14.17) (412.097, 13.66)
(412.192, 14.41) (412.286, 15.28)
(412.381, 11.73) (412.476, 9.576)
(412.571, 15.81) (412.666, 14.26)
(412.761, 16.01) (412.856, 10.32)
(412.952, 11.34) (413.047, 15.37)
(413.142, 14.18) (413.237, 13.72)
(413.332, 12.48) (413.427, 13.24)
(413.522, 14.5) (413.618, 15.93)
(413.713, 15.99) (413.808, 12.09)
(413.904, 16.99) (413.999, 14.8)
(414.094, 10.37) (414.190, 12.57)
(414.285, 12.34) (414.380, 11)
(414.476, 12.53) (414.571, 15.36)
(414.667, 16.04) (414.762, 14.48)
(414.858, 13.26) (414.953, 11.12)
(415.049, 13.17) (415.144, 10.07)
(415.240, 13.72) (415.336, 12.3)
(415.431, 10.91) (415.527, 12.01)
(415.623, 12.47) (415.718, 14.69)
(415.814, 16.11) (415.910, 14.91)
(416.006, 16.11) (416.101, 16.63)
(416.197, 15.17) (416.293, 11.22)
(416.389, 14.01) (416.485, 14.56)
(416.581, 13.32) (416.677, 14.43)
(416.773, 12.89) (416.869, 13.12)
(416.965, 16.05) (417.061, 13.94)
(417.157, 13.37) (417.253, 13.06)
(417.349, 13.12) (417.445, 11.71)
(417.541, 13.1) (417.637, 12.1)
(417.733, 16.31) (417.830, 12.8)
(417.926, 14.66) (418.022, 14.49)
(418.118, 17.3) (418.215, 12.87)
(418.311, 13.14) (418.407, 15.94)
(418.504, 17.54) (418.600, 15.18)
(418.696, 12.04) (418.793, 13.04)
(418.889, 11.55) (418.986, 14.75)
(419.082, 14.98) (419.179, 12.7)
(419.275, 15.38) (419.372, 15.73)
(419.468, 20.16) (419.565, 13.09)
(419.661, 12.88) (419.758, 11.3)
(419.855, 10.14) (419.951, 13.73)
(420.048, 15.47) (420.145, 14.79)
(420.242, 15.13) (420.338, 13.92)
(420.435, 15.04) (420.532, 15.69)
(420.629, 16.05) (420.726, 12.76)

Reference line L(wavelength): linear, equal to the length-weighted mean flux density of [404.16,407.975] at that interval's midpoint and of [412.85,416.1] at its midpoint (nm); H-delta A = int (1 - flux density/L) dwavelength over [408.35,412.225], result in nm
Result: 0.378 nm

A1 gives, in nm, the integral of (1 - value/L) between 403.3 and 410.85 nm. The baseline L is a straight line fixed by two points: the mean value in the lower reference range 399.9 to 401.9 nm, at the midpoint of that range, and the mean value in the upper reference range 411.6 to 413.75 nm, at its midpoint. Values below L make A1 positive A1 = -0.12 nm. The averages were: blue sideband 12.7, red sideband 13.2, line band 13.2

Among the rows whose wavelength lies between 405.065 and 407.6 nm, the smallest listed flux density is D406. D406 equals 10.57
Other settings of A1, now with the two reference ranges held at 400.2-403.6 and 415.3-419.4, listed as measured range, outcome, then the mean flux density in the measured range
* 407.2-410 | 0.206 nm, 12.6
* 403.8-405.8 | -0.033 nm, 13.7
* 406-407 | -0.113 nm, 15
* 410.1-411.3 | 0.116 nm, 12.4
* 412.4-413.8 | 0.013 nm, 13.7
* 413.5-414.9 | -0.002 nm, 13.9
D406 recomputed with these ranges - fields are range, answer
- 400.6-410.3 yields 6.65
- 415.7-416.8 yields 11.22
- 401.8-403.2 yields 9.869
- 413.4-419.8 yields 10.07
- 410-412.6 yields 9.225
